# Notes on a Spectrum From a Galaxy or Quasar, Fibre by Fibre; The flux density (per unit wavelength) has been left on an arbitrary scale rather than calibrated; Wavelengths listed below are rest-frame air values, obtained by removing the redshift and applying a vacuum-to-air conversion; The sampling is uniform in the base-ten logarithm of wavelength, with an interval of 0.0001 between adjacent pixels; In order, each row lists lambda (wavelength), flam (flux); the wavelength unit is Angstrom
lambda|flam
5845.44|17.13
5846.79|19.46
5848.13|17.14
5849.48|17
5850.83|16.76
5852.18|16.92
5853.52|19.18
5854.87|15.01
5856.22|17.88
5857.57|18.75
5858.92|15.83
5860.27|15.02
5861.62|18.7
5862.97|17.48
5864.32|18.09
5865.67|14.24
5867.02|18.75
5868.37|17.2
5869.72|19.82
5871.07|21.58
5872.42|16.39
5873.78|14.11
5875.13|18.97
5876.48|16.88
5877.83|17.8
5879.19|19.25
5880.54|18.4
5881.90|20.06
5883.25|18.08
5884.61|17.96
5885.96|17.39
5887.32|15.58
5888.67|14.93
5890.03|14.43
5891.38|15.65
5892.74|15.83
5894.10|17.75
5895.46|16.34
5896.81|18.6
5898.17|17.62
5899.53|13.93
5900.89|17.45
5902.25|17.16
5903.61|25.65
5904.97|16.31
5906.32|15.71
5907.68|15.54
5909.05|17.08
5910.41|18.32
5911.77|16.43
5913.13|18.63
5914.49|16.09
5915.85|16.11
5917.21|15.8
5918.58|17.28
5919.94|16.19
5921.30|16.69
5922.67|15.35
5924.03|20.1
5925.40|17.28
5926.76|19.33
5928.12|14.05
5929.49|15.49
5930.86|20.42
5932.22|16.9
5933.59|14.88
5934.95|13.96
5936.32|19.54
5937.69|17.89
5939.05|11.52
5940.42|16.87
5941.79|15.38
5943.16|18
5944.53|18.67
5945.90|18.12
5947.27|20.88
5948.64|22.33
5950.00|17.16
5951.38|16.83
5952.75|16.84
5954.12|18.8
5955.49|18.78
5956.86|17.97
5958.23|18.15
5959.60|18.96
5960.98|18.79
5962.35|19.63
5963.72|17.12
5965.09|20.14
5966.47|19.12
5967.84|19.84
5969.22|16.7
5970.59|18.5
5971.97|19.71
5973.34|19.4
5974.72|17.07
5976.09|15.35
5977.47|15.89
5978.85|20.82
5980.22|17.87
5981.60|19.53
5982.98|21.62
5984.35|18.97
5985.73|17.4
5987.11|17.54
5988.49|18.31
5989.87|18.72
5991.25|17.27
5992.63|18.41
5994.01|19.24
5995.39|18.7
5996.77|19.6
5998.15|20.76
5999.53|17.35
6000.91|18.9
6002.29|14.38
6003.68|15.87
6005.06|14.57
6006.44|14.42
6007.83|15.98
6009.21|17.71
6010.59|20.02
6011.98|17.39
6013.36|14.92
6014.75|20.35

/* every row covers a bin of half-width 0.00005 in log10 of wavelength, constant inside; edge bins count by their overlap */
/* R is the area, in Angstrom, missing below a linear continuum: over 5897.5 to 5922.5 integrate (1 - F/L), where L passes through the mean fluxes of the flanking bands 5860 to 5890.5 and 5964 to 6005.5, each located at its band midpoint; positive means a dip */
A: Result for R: 0.9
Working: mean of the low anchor 17.5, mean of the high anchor 18.3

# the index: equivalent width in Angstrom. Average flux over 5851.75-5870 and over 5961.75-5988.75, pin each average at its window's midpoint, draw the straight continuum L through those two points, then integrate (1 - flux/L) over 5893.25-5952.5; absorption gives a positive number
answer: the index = 2.39 Angstrom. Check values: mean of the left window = 17.3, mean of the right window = 18.5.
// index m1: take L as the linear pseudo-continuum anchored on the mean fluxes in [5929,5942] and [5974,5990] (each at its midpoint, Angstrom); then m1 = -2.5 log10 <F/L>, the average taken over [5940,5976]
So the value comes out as -0.07 mag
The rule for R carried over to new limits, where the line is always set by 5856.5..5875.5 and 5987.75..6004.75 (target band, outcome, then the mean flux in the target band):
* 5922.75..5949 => 0.6 Angstrom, 17.3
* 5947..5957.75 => -0.5 Angstrom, 18.6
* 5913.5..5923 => 0.7 Angstrom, 16.3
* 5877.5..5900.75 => 0.7 Angstrom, 17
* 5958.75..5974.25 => -0.8 Angstrom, 18.9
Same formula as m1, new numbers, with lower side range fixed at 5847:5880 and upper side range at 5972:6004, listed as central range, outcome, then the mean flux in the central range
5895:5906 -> -0.01 mag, 17.9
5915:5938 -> 0.06 mag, 16.9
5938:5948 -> 0.05 mag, 17.1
